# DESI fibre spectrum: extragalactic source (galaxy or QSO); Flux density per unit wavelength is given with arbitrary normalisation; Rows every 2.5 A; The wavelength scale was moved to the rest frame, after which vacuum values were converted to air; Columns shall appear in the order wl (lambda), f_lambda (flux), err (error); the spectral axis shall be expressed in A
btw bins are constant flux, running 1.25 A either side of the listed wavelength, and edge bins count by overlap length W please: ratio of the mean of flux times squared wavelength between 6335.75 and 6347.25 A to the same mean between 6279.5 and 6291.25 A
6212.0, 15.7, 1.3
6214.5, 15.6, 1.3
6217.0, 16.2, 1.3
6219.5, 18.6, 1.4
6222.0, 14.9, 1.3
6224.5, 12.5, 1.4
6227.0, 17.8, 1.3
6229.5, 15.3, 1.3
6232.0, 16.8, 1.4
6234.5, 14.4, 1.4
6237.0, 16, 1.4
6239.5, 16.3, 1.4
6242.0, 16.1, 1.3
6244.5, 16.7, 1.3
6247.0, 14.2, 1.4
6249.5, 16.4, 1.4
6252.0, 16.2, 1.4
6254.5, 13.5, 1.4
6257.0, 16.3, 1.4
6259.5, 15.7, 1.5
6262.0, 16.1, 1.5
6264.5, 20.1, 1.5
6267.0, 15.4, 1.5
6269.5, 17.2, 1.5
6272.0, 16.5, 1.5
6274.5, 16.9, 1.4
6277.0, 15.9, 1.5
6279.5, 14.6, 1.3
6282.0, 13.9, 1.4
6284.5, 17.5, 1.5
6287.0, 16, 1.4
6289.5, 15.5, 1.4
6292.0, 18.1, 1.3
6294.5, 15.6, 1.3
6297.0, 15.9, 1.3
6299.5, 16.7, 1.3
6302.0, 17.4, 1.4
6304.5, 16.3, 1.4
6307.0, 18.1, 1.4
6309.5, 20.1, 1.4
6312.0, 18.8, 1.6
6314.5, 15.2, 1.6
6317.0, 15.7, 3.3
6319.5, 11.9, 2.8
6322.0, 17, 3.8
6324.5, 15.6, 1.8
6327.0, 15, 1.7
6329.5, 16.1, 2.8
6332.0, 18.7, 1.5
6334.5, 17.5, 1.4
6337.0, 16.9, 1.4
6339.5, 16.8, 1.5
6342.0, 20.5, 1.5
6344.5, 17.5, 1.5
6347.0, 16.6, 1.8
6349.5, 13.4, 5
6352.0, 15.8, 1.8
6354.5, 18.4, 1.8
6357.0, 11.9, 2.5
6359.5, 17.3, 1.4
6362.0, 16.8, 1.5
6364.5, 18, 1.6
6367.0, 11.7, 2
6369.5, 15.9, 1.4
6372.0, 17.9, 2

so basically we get 1.15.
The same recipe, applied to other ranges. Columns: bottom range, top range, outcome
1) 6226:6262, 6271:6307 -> 1.04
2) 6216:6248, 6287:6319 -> 1.08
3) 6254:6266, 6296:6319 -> 1.04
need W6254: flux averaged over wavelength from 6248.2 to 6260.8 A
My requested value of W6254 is 15.6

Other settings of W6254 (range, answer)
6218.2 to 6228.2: 15.9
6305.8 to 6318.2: 17.6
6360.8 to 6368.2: 15.5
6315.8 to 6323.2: 14.8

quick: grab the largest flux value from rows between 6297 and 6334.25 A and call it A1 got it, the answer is 20.1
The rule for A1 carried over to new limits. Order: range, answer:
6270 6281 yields 16.9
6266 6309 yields 18.1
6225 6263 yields 17.8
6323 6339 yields 18.7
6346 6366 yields 18.4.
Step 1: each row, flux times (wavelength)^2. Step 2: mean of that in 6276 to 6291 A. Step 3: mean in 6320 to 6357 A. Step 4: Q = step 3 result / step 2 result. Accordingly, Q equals 1.08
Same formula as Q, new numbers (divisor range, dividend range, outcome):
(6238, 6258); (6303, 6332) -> 1.07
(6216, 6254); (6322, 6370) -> 1.07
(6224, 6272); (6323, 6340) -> 1.07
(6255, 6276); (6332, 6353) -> 1.05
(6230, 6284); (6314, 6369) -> 1.04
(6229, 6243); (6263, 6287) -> 1.05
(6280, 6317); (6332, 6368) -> 1.00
